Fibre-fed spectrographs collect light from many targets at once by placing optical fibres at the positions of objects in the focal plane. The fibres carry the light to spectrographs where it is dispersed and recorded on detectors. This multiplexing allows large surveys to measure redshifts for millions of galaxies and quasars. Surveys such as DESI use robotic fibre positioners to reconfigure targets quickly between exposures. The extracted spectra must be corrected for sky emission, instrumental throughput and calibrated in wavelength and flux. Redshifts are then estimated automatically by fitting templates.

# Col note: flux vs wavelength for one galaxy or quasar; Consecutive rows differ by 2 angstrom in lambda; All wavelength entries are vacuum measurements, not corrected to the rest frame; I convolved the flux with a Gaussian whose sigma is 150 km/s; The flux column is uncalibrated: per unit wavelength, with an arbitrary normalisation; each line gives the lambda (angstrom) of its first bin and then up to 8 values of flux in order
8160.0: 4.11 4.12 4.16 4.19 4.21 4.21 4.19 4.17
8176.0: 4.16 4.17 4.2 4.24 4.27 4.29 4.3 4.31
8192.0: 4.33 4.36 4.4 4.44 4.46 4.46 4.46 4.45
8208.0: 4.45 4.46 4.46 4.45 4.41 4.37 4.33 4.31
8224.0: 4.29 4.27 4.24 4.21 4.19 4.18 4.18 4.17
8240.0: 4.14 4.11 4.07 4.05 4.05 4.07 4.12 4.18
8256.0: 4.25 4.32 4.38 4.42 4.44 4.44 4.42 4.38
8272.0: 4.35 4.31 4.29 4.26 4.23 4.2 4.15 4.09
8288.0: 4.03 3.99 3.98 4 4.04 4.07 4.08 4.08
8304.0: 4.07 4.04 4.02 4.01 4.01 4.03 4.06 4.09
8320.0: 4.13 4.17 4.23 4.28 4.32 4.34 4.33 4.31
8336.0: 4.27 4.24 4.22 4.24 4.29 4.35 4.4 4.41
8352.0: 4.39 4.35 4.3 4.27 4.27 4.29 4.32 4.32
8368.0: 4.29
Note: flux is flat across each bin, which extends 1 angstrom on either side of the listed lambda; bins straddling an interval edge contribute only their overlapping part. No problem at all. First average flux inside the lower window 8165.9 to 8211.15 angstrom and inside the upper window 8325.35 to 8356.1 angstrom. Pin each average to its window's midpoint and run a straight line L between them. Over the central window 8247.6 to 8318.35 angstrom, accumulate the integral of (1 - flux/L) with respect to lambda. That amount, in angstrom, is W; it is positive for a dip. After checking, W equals 2.4 angstrom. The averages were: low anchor 4.32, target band 4.17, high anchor 4.32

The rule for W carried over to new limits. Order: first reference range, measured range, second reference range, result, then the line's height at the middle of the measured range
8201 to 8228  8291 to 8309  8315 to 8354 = 1.1 angstrom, 4.3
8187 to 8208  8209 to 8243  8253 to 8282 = 0.7 angstrom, 4.37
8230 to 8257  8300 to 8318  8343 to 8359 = 0.9 angstrom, 4.26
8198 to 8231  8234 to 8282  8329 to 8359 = 1.3 angstrom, 4.36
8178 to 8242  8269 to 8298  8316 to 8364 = 0.9 angstrom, 4.3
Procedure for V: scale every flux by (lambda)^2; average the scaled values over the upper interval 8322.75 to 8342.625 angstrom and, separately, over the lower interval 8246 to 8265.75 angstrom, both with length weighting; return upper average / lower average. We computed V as 1.03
